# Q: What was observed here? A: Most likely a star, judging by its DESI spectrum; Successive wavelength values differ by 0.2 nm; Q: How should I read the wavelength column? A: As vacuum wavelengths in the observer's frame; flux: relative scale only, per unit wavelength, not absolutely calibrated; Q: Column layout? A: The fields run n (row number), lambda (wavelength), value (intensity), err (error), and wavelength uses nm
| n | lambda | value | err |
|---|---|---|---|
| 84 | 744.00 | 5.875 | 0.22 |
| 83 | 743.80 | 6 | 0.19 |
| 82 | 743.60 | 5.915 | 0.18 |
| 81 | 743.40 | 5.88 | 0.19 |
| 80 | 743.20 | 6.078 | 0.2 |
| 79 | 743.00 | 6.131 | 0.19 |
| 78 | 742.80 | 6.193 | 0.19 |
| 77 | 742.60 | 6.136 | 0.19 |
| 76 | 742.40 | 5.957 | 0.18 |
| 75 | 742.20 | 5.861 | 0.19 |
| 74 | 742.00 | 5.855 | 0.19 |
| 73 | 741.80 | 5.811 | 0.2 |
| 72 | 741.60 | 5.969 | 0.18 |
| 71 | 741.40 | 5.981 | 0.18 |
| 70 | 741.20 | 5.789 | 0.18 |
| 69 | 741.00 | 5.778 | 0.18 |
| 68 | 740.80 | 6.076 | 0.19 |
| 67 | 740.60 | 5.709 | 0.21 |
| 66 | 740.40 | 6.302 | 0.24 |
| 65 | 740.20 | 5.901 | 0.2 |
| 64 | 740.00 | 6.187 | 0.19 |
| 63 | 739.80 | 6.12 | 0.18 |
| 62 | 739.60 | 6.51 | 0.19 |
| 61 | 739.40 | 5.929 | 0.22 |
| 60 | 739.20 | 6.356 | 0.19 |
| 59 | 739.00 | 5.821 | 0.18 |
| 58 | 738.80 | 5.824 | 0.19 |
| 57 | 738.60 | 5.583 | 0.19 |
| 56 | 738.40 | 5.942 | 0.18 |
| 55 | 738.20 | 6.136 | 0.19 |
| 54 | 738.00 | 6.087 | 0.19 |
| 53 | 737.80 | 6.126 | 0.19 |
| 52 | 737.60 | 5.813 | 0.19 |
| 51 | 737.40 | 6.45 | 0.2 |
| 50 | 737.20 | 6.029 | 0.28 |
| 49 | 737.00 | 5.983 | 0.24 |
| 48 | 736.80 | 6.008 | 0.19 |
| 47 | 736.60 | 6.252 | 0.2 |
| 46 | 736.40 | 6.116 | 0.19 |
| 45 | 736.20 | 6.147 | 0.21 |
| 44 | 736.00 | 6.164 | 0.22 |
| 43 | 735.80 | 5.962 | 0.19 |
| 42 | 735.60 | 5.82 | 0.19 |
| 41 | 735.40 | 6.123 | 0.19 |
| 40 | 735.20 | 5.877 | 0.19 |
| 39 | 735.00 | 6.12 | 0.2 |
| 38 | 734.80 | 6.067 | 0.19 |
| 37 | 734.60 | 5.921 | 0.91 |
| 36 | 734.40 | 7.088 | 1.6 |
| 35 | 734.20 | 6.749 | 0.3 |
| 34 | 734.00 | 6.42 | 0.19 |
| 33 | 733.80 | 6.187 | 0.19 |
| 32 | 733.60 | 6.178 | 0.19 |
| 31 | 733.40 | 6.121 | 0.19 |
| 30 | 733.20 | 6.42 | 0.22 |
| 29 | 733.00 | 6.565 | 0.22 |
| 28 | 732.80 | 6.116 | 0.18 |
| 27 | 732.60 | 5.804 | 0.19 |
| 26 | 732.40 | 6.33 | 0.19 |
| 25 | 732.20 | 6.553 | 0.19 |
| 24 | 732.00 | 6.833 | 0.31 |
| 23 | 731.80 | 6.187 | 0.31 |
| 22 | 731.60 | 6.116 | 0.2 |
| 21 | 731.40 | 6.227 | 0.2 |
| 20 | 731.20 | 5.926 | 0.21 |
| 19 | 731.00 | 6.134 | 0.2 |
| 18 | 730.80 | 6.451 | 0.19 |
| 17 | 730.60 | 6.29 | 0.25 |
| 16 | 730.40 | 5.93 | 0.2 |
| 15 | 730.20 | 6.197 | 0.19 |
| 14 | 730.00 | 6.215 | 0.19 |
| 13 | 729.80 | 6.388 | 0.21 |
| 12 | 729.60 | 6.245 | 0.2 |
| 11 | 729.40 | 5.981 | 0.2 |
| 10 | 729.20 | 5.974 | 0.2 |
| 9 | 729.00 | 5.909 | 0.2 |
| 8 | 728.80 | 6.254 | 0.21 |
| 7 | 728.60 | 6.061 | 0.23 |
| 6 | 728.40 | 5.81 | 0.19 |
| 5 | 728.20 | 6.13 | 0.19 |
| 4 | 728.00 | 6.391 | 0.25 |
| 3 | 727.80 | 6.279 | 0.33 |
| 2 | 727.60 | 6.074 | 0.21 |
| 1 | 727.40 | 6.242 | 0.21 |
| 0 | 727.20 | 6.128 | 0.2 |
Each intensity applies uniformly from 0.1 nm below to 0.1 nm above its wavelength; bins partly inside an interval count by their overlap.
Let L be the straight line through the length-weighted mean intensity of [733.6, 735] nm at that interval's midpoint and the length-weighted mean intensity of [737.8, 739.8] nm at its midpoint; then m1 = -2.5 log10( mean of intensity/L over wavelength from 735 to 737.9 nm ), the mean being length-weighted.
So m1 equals 0.03 mag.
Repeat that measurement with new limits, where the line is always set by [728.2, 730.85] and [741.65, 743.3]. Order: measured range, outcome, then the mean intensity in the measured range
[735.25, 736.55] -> 0.00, 6.06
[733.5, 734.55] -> -0.07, 6.5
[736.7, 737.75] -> 0.00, 6.06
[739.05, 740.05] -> -0.03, 6.2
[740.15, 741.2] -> 0.01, 5.94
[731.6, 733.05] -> -0.04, 6.32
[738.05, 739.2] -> 0.02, 5.91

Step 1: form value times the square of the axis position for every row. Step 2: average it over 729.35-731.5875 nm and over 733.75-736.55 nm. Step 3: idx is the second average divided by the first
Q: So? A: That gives 1.0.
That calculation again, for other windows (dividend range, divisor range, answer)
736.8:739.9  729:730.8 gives 1.01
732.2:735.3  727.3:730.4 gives 1.04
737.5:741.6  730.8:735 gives 0.97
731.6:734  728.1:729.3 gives 1.06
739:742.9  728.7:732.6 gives 1.00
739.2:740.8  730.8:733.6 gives 1.00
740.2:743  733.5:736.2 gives 0.98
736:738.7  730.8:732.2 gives 0.98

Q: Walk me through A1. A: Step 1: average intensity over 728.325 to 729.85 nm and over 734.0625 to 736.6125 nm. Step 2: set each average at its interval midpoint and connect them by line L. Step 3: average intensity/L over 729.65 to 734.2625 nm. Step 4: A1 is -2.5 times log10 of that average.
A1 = -0.03 mag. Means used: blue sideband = 6.07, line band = 6.27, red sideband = 6.19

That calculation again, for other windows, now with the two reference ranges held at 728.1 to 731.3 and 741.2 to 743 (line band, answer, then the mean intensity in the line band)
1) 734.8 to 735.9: 0.01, 5.99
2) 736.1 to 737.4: -0.01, 6.12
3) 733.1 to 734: -0.03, 6.25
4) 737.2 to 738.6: -0.01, 6.05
